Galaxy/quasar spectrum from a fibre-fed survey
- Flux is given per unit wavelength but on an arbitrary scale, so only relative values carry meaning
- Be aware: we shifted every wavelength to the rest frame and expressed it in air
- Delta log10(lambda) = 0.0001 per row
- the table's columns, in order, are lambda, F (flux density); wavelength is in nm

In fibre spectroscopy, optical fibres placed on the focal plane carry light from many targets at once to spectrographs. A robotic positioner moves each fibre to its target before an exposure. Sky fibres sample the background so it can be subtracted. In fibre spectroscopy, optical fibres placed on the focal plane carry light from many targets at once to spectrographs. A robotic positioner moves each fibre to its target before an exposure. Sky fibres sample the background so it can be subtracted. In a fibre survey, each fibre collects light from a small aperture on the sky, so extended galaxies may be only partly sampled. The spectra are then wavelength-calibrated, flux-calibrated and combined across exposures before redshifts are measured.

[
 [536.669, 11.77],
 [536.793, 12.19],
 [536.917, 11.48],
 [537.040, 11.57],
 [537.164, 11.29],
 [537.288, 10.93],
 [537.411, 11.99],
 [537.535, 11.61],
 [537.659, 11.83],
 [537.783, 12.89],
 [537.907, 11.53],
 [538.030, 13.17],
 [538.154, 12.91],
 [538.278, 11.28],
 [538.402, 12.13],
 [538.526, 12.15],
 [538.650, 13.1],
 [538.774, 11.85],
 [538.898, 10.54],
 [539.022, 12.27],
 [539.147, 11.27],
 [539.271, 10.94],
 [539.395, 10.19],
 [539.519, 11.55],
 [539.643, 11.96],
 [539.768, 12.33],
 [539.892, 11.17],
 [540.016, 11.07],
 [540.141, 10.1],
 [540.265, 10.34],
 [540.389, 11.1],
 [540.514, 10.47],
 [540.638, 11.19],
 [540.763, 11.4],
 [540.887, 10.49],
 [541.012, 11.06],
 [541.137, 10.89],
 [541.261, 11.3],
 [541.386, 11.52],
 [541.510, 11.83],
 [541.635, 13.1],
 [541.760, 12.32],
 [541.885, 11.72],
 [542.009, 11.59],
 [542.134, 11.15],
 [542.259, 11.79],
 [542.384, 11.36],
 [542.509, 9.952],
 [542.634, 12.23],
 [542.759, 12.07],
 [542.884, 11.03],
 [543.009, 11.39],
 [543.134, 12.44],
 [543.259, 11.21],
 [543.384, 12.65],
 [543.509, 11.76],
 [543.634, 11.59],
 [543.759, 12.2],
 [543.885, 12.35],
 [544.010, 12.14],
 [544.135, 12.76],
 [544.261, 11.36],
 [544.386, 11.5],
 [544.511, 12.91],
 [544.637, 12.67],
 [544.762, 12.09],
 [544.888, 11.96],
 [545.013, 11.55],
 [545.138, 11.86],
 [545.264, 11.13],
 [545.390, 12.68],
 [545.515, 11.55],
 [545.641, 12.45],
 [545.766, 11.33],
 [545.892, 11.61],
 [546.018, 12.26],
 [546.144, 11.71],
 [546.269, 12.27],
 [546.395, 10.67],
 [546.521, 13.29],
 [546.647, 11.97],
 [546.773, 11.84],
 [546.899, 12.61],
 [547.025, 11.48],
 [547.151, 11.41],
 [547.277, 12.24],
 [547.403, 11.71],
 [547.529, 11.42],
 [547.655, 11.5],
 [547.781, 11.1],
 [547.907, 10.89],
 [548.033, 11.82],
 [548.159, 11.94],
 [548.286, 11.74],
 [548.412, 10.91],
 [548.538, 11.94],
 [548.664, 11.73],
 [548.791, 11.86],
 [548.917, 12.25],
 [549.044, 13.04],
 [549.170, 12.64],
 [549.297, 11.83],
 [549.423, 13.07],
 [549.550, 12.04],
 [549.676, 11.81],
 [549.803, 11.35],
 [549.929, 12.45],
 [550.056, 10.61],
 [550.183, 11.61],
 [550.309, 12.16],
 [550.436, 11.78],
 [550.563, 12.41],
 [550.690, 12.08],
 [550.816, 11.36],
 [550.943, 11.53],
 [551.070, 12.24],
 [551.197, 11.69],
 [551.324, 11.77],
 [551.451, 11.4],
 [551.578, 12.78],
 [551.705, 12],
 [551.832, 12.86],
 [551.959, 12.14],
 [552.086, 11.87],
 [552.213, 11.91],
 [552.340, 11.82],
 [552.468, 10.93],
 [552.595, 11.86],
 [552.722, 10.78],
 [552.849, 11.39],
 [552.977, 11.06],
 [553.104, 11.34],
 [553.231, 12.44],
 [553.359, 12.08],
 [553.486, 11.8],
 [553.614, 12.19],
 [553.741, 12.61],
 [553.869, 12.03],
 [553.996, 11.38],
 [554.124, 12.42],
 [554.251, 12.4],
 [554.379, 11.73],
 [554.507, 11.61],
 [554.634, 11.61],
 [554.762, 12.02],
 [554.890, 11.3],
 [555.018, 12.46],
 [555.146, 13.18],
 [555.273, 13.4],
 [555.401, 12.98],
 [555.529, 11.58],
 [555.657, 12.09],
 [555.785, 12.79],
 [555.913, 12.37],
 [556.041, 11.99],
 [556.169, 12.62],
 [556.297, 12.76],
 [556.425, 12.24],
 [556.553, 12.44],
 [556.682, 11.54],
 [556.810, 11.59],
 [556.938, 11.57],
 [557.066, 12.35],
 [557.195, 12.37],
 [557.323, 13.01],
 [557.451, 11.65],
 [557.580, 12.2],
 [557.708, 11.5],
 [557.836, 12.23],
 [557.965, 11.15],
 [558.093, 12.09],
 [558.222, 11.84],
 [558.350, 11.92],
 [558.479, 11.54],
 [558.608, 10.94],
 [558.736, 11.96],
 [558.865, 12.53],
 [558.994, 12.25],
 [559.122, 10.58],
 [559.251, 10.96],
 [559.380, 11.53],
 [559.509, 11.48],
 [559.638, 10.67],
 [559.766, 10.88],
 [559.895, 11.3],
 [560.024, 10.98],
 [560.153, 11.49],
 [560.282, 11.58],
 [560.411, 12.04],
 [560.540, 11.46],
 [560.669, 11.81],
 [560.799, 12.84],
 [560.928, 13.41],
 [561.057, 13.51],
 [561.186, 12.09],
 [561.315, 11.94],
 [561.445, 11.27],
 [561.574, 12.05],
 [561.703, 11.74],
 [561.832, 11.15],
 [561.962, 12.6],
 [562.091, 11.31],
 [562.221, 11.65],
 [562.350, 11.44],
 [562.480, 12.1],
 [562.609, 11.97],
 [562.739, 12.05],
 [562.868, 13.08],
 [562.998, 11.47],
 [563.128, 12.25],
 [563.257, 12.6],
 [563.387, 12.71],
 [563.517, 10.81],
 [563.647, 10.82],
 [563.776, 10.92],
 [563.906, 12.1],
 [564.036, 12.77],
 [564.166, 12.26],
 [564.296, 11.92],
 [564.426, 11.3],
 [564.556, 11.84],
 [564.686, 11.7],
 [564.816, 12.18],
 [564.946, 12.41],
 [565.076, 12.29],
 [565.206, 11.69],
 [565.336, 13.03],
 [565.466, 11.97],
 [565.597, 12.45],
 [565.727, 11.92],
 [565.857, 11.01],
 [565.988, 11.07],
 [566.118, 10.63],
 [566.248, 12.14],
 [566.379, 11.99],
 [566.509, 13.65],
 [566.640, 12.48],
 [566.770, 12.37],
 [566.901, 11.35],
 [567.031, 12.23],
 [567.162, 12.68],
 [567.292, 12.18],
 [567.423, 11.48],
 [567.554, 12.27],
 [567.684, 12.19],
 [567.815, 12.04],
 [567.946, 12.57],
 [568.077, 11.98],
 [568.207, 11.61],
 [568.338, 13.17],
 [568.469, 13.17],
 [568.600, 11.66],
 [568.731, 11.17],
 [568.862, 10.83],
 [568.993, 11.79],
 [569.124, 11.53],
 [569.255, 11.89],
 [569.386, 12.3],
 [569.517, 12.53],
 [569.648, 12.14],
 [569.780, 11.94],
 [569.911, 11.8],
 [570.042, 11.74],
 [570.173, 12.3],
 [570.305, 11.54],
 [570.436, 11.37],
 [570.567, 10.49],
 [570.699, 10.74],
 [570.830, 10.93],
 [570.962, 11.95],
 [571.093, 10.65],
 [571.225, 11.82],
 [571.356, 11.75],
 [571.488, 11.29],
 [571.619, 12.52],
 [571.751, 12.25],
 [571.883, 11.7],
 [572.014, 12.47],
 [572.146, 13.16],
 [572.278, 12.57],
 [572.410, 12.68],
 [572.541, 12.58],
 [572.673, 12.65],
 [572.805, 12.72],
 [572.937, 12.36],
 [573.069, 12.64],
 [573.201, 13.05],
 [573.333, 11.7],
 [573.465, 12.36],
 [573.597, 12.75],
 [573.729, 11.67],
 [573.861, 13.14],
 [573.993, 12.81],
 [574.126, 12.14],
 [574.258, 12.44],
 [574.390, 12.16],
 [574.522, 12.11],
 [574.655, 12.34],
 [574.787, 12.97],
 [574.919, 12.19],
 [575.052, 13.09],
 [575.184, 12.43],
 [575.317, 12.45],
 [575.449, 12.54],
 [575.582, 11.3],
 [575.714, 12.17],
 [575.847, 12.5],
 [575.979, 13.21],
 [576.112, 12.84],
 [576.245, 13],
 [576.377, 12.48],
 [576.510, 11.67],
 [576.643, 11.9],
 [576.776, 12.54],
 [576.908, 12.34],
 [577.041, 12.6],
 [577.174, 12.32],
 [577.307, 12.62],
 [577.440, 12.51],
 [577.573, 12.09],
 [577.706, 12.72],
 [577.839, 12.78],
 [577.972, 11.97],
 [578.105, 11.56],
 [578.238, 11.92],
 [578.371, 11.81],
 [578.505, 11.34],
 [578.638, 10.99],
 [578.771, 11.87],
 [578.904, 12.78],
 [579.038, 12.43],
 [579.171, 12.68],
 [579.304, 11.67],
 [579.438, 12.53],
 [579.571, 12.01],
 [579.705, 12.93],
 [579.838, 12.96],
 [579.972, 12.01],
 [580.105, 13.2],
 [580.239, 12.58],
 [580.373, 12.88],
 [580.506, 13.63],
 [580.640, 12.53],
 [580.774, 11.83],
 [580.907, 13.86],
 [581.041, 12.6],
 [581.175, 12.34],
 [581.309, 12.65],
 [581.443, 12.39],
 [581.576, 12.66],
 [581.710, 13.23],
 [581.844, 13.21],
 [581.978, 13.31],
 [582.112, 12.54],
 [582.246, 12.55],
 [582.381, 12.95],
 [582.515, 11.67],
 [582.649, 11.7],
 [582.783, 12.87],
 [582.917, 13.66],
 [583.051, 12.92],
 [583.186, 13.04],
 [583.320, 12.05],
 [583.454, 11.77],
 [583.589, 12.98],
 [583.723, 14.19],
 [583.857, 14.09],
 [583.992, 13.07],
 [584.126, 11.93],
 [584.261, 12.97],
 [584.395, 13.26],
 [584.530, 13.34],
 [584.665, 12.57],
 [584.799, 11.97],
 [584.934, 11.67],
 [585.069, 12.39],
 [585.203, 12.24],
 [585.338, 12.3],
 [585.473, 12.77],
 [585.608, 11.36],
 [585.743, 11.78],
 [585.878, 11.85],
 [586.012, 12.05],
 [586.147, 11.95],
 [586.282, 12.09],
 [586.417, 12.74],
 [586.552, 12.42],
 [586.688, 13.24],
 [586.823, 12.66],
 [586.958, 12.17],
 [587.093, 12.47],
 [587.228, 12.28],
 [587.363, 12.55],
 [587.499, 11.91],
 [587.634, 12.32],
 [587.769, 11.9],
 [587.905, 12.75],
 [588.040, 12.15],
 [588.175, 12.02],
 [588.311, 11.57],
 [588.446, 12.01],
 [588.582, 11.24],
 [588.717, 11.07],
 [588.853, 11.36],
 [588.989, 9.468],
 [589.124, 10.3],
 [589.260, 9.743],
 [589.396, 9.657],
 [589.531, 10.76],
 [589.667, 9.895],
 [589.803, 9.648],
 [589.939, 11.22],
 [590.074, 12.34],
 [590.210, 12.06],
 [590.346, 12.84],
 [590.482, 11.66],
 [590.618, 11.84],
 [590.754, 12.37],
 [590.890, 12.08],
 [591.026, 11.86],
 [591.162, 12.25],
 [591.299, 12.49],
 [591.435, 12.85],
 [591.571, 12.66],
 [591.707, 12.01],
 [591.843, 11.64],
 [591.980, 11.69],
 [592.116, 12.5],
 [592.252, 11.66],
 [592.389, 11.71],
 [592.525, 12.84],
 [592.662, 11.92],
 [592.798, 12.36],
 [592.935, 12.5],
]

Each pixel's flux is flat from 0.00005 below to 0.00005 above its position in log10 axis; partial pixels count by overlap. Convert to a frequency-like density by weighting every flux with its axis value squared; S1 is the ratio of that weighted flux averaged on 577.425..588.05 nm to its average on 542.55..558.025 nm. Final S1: 1.17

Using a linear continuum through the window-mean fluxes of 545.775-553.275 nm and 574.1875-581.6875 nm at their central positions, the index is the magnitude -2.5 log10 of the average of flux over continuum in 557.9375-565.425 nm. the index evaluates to 0.02 mag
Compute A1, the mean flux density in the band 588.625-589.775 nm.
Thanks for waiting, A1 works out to 10.3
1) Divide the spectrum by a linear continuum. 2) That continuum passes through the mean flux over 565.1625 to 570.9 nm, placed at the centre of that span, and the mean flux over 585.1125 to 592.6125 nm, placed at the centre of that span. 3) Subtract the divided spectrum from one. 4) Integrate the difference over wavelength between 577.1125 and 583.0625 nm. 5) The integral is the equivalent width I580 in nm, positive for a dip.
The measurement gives -0.31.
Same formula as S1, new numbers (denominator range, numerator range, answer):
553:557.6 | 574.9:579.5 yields 1.09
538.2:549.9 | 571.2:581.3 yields 1.19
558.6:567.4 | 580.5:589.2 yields 1.12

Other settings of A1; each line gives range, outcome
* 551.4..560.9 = 11.9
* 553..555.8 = 12.1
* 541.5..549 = 11.8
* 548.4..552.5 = 12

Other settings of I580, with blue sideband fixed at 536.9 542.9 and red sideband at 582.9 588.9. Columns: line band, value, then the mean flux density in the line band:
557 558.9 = -0.01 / 11.9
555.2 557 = -0.07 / 12.3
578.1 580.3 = 0.01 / 12.2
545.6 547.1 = -0.04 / 11.9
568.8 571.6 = 0.11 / 11.6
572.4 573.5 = -0.04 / 12.5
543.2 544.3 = -0.04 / 12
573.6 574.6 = -0.02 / 12.4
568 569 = 0.01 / 11.9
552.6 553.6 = 0.01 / 11.6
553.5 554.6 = -0.02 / 12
